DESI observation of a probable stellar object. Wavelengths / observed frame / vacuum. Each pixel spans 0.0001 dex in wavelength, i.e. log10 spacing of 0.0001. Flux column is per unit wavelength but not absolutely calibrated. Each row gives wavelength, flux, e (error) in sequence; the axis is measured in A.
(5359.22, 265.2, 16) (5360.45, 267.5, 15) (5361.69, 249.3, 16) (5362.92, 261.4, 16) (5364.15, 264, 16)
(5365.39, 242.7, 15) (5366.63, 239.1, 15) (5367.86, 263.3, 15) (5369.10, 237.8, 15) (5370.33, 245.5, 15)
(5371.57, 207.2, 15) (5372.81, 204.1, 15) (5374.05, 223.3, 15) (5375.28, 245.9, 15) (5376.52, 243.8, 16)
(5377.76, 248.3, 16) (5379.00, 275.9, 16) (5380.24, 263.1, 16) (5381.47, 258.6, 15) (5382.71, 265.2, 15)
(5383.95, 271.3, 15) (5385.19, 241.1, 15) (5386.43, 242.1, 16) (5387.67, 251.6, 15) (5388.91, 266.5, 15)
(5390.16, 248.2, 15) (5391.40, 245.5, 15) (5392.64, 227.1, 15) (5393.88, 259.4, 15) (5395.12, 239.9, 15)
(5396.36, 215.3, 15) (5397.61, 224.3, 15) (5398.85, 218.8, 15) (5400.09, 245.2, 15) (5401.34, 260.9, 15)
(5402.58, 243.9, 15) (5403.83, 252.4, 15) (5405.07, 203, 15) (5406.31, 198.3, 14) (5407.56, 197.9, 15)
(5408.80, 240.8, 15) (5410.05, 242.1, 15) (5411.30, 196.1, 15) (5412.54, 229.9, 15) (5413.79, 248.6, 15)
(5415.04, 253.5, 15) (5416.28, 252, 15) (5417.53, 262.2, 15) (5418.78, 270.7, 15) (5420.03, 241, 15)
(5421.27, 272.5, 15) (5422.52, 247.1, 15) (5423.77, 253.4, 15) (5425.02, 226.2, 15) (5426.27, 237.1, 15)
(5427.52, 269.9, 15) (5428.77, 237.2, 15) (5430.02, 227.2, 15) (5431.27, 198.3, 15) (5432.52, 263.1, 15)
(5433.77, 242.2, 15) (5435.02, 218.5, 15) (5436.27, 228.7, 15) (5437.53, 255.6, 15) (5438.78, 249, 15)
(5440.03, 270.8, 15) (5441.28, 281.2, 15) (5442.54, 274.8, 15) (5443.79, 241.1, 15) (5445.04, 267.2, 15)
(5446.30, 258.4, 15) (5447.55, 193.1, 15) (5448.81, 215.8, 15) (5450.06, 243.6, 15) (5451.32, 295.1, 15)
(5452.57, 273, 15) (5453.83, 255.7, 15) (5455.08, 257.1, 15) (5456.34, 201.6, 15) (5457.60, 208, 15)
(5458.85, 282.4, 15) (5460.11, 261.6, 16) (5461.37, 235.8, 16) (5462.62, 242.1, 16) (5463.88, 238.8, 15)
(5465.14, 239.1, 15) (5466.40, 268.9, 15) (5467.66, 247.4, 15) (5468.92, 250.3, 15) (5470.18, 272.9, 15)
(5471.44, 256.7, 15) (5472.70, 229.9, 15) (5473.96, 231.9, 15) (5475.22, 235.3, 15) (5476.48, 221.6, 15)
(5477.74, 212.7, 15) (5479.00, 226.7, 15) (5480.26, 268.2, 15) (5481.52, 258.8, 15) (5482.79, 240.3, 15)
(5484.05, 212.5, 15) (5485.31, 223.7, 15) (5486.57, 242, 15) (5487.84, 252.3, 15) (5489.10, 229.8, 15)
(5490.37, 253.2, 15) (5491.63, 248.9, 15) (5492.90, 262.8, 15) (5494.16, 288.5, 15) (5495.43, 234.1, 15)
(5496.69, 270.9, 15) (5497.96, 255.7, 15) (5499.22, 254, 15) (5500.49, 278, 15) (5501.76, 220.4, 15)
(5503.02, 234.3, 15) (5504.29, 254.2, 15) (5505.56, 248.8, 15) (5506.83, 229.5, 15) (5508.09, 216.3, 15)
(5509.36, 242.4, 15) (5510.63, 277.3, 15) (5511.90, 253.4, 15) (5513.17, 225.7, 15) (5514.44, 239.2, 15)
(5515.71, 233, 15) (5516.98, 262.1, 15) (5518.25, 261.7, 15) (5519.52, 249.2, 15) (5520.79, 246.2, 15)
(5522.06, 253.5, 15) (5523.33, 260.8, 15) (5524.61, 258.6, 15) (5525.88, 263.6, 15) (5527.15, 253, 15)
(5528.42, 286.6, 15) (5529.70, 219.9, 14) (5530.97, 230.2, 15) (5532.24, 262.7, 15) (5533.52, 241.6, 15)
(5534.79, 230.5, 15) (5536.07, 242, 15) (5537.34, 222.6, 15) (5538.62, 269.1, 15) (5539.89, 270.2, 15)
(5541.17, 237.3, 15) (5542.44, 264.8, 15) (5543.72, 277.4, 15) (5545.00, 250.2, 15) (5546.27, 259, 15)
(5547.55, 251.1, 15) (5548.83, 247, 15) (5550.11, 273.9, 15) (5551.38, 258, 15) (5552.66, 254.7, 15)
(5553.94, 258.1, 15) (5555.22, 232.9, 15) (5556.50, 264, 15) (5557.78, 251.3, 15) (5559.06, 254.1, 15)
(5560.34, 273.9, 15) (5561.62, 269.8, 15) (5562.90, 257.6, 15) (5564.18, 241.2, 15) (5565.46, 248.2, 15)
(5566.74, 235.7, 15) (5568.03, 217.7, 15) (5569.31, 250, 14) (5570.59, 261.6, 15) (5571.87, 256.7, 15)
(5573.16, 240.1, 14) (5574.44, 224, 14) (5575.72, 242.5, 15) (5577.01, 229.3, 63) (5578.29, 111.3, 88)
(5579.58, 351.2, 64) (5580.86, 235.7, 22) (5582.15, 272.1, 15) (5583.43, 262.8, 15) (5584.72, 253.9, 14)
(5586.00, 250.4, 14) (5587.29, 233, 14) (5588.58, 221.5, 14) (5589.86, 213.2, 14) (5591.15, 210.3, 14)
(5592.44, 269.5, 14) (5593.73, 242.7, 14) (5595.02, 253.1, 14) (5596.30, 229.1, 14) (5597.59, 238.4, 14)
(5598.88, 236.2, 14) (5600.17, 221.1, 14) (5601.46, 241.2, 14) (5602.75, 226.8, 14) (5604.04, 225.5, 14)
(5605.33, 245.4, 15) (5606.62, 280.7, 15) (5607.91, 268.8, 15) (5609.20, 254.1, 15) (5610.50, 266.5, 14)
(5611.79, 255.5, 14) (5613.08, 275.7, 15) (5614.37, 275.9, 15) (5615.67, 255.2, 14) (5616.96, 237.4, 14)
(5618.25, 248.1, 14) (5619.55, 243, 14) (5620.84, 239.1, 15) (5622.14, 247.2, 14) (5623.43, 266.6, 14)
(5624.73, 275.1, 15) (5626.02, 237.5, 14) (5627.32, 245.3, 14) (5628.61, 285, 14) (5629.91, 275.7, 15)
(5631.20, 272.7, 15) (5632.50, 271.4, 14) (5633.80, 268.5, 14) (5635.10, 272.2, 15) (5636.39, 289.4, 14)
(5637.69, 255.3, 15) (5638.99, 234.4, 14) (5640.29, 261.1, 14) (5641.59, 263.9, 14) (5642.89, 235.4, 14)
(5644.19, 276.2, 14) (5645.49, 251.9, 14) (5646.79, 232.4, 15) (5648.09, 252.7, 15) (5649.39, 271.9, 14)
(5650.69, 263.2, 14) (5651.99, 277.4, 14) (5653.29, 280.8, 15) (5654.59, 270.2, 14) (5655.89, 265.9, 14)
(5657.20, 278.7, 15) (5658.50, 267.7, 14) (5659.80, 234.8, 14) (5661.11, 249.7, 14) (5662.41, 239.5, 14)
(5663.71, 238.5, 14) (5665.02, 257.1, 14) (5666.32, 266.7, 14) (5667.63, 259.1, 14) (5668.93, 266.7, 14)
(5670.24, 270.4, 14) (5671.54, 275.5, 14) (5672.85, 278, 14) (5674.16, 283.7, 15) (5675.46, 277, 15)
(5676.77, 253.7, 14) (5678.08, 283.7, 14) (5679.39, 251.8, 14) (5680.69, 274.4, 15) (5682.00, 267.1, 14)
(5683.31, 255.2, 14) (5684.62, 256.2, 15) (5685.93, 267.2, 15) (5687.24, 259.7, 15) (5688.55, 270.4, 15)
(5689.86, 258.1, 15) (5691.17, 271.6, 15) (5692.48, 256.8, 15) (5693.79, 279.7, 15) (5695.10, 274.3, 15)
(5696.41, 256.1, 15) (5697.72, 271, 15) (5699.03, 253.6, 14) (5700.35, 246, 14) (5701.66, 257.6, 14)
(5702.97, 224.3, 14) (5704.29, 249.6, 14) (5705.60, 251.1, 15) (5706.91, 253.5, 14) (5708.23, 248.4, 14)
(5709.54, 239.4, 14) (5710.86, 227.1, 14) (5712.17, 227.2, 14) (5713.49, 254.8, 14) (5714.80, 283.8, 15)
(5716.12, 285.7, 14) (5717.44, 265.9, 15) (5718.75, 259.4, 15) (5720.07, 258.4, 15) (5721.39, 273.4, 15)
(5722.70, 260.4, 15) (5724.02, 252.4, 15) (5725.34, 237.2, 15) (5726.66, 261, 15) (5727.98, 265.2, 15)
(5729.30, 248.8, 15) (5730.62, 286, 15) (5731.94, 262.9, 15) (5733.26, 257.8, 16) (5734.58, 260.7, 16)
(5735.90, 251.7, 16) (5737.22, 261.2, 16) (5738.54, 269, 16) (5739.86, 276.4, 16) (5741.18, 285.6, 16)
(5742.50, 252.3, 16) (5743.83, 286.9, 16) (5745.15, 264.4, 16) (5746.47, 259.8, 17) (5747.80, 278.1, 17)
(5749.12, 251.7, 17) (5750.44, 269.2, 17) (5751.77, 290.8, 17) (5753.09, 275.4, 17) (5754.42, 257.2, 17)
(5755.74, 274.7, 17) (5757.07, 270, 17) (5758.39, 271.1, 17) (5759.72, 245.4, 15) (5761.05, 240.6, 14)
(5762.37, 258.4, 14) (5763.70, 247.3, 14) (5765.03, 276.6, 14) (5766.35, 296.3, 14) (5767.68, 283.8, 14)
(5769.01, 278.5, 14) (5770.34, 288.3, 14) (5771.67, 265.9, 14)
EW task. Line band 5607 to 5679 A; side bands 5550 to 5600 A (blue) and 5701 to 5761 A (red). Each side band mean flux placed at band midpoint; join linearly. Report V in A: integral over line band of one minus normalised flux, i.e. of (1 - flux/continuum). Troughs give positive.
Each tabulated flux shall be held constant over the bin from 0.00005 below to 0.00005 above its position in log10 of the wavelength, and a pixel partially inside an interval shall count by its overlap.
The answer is -2.83 A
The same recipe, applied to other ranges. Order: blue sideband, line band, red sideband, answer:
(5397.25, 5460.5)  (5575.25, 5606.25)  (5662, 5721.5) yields 1.8 A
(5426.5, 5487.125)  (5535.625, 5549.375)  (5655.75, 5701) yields -0.1 A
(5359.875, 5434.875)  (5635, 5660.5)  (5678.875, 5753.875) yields -0.4 A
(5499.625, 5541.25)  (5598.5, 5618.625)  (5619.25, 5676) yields 0.5 A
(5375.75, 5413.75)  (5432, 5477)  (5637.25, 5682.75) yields -0.4 A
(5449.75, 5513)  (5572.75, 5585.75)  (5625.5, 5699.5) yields 0.7 A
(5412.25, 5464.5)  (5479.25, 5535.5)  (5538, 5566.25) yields 1.2 A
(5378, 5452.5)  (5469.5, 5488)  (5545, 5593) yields 0.5 A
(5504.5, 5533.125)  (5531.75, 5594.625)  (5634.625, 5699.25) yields 1.3 A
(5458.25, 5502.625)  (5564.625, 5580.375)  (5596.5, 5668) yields 0.9 A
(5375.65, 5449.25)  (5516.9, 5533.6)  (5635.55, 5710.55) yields -0.2 A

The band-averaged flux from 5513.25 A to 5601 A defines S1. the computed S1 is 248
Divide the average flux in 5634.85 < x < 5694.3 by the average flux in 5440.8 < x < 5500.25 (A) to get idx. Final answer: 1.06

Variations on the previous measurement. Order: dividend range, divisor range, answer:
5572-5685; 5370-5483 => 1.05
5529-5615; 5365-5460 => 1.02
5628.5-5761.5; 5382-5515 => 1.07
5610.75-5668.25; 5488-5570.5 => 1.03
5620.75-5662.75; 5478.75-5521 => 1.06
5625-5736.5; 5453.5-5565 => 1.05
